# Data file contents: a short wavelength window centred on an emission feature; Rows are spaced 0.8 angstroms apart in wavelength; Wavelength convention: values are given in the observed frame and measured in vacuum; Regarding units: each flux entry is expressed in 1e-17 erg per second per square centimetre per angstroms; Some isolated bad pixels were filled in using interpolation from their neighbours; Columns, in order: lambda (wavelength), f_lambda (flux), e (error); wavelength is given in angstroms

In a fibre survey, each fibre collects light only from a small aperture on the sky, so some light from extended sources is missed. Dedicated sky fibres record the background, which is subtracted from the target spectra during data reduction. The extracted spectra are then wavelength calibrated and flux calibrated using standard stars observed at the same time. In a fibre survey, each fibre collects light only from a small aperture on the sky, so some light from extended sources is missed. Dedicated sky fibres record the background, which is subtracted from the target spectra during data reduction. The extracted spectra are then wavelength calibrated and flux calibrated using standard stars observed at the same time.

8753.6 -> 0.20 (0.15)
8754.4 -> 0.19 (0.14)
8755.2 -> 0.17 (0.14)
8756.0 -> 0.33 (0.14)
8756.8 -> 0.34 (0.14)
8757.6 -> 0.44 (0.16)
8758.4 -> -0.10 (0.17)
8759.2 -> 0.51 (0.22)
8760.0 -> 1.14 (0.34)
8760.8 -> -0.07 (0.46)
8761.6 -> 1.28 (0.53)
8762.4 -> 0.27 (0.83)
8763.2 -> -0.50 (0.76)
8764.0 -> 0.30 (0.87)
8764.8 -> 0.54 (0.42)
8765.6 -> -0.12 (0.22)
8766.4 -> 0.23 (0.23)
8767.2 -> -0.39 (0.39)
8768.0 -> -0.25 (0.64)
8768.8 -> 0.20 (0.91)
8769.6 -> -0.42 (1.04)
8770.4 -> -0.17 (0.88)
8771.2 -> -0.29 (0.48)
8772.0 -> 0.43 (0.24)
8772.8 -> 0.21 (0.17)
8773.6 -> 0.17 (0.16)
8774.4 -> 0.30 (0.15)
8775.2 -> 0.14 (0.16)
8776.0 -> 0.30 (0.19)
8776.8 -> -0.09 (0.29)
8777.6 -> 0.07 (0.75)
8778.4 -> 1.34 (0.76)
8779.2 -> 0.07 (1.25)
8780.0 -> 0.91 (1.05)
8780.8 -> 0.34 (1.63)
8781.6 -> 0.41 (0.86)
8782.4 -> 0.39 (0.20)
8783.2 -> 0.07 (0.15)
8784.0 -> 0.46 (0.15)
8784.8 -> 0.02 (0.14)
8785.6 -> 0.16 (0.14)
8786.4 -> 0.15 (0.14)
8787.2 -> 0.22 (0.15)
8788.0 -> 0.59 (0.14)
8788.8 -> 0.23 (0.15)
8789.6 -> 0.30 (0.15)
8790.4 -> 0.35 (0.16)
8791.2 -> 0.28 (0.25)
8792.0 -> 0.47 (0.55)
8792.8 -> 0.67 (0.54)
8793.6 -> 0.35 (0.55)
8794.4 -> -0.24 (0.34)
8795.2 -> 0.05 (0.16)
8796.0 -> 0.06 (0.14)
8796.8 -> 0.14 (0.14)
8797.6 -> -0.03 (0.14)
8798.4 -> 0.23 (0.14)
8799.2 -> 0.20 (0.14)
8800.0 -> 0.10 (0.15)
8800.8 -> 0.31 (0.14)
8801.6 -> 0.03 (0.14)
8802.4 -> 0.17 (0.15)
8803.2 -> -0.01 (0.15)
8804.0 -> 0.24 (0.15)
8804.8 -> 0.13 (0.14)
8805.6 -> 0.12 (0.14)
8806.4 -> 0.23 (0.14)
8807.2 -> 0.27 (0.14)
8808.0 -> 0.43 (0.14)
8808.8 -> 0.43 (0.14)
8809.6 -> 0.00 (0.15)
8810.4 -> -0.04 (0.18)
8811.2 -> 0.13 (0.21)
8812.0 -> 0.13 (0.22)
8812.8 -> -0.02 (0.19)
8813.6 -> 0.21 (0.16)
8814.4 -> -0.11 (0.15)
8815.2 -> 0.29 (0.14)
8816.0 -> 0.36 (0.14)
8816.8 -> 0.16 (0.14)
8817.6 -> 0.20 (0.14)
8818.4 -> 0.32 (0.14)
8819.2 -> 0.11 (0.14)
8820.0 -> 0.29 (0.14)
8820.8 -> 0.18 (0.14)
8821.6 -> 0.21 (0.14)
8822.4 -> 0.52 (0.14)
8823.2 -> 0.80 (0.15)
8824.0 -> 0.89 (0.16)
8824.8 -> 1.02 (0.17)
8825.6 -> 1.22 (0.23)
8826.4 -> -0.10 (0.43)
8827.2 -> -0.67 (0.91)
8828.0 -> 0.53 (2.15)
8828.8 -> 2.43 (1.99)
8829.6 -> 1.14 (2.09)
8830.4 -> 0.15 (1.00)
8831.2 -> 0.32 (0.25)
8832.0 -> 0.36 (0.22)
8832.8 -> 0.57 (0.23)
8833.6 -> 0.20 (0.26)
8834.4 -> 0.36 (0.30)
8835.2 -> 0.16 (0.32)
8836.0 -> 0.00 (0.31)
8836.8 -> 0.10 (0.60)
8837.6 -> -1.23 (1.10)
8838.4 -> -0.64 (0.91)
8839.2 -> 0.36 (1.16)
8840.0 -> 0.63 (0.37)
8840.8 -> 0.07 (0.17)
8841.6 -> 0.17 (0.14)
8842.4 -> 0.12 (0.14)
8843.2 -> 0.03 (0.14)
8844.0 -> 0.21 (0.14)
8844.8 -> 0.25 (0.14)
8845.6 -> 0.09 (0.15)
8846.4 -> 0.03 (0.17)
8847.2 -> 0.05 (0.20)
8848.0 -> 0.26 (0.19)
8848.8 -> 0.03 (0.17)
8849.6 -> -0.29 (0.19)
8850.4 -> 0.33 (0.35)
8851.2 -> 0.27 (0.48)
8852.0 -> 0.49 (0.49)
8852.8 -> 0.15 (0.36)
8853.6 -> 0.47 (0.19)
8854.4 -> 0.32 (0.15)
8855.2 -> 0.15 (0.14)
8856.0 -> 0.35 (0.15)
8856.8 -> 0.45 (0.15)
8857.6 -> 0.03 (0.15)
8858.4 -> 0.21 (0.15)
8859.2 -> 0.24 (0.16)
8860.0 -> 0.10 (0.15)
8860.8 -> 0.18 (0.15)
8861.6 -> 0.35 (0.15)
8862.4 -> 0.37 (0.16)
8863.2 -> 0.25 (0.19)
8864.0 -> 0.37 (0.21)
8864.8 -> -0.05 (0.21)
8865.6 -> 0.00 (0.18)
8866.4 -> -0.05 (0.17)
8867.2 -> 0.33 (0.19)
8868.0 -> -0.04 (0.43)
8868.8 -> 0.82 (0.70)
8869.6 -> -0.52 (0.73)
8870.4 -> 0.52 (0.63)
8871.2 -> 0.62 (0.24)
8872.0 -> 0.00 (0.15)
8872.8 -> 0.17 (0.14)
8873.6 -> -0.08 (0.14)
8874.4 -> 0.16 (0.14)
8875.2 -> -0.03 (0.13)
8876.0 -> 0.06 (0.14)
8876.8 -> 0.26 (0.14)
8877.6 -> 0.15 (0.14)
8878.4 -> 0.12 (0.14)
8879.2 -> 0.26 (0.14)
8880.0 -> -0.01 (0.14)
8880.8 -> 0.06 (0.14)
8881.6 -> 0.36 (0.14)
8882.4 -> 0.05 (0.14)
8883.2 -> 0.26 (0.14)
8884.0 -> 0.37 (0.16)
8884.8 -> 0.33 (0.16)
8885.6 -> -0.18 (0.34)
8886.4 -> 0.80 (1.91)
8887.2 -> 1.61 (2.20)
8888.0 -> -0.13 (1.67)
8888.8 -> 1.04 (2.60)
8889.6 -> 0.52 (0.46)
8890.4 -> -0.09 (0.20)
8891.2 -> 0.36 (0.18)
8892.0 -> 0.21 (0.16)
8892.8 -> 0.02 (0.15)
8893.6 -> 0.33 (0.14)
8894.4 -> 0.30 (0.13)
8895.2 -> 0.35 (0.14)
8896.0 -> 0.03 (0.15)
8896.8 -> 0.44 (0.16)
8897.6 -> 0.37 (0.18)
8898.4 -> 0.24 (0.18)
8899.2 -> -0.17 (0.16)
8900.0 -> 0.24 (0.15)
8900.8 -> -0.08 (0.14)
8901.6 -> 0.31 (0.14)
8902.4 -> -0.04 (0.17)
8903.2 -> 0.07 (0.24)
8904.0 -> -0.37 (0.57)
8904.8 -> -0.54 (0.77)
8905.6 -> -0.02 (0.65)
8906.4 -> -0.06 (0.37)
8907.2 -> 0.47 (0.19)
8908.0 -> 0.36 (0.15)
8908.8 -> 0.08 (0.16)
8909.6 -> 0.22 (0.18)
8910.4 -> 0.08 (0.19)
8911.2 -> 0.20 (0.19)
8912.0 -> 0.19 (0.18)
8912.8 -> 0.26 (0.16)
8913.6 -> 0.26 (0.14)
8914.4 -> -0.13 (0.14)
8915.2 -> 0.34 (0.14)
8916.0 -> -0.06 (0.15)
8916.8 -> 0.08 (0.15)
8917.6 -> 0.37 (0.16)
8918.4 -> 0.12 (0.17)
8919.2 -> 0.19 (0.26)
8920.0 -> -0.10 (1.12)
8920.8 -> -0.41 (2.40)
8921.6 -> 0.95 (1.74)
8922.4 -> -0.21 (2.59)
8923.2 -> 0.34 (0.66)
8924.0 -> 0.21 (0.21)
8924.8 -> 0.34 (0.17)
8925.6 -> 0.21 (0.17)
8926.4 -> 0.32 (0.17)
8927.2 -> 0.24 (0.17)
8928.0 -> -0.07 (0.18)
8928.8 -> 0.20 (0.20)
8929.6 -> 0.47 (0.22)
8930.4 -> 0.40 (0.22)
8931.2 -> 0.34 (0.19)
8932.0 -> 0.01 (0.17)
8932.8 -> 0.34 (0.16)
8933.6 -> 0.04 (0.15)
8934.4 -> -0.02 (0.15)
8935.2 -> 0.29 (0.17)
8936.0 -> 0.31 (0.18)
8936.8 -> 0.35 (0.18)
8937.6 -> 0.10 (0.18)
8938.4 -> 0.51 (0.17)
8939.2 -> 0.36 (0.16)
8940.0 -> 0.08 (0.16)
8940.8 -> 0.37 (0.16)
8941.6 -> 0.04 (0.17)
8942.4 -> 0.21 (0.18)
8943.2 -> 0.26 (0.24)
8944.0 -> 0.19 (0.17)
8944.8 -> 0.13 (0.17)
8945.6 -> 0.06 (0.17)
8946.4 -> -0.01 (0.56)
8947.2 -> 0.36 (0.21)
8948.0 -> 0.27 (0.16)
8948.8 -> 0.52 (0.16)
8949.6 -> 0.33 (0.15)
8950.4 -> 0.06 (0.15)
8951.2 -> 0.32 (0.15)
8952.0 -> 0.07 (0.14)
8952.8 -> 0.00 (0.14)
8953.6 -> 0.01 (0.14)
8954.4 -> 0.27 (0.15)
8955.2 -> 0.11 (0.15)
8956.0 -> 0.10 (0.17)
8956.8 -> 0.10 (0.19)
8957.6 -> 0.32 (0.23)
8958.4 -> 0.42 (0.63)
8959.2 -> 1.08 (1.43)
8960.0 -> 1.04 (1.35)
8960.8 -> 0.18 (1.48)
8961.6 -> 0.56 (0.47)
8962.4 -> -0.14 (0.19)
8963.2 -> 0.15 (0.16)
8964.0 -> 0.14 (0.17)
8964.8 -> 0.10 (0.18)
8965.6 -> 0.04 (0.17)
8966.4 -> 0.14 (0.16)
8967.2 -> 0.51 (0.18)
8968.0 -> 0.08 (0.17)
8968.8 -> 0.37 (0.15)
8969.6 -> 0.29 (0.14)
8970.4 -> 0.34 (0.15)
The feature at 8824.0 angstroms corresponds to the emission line H-beta 4861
